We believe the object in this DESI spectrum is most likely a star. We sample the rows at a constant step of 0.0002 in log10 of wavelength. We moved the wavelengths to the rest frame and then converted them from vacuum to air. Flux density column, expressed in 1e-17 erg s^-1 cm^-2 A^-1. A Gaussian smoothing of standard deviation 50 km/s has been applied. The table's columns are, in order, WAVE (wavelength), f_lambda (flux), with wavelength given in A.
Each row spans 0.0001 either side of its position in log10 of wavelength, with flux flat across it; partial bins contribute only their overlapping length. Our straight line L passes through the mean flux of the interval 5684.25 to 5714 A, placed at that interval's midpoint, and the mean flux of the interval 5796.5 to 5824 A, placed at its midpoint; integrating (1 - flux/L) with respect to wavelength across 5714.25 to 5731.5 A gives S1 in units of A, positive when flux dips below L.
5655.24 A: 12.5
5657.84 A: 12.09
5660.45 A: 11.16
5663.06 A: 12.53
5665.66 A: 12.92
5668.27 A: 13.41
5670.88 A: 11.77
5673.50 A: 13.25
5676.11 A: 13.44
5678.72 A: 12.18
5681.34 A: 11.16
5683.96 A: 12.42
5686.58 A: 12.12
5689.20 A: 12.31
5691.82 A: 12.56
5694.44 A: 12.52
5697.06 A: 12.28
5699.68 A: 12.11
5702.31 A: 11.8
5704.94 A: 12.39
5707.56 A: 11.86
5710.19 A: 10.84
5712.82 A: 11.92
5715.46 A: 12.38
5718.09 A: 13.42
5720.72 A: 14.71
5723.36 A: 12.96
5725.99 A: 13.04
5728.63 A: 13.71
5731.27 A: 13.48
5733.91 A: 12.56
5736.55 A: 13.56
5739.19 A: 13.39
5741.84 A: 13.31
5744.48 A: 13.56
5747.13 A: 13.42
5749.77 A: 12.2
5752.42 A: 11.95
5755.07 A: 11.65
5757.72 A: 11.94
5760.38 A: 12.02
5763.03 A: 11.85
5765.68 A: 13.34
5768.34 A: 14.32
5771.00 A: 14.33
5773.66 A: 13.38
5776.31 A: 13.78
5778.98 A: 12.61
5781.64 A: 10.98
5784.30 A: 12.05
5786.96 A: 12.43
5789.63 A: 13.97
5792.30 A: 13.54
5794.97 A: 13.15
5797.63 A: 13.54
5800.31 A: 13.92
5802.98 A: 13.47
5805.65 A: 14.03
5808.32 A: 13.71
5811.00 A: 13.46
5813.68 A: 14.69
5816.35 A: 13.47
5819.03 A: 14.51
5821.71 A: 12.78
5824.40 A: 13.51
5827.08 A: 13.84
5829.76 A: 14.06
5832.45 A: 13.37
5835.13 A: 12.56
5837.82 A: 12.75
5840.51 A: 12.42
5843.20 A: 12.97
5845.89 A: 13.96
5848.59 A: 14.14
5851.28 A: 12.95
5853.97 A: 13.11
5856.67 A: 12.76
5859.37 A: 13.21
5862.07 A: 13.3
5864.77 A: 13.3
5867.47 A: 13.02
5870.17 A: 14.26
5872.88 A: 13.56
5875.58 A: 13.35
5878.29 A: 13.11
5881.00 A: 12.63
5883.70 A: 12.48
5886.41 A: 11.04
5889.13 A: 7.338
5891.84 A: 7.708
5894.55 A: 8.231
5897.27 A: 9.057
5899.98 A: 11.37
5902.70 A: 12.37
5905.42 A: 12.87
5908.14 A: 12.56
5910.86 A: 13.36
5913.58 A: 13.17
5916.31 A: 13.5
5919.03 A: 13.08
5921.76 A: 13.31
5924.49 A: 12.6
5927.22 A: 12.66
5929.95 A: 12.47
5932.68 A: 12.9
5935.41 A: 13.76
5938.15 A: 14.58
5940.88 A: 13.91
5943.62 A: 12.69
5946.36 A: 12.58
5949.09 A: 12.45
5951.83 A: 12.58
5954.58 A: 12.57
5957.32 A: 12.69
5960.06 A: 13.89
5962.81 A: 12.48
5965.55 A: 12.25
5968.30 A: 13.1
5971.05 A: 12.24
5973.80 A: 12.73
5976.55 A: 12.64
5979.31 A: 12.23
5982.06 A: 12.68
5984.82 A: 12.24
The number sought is -1.3 A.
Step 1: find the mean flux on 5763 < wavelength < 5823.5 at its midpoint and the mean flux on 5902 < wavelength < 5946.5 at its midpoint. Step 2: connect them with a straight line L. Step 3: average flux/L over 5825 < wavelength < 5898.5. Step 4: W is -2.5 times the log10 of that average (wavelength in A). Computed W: 0.07 mag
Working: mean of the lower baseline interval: 13.4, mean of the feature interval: 12.4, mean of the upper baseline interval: 13.1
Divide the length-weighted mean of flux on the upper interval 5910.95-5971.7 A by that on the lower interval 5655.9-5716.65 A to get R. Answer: 1.1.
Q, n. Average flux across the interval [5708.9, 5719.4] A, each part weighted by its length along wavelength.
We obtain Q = 12.1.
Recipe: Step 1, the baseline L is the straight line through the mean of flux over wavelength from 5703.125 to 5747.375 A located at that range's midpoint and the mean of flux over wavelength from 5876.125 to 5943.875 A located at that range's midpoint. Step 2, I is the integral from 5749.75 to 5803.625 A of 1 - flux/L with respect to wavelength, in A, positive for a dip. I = -0.7 A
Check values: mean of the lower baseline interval 12.9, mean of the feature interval 12.9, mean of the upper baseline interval 12.1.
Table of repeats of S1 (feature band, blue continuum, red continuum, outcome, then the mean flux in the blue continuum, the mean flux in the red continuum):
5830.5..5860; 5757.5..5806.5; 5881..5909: -3.6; 13.1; 10.6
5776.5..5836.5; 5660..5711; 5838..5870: -1.9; 12.3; 13.2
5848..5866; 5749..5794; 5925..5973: -0.5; 12.7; 12.9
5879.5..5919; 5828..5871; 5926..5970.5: 5.3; 13.3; 13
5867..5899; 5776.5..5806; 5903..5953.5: 4.4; 13.1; 13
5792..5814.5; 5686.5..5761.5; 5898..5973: -1.8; 12.6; 12.9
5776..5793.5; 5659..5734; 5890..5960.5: -0.3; 12.5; 12.4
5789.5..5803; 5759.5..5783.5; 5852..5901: -0.9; 13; 11.8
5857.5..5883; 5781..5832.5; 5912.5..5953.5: 0.0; 13.5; 13.1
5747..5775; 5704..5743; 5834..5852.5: 0.5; 12.9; 13.1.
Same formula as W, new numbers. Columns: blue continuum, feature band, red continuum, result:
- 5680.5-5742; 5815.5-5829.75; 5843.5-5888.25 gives -0.059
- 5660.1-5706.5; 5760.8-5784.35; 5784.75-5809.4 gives 0.022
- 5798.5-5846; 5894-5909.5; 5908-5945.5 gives 0.181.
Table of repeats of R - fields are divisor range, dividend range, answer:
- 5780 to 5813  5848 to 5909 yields 0.91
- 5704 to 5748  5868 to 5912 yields 0.89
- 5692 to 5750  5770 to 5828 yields 1.05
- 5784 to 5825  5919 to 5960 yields 0.96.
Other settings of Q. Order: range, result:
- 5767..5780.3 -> 13.7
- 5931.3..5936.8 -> 13.3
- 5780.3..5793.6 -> 12.6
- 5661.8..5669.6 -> 13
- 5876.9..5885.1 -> 12.7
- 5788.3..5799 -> 13.5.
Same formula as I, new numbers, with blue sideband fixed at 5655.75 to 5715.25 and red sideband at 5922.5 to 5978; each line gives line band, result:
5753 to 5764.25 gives 0.49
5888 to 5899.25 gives 3.95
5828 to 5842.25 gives -0.51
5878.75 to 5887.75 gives 0.40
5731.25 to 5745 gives -1.02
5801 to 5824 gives -2.22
